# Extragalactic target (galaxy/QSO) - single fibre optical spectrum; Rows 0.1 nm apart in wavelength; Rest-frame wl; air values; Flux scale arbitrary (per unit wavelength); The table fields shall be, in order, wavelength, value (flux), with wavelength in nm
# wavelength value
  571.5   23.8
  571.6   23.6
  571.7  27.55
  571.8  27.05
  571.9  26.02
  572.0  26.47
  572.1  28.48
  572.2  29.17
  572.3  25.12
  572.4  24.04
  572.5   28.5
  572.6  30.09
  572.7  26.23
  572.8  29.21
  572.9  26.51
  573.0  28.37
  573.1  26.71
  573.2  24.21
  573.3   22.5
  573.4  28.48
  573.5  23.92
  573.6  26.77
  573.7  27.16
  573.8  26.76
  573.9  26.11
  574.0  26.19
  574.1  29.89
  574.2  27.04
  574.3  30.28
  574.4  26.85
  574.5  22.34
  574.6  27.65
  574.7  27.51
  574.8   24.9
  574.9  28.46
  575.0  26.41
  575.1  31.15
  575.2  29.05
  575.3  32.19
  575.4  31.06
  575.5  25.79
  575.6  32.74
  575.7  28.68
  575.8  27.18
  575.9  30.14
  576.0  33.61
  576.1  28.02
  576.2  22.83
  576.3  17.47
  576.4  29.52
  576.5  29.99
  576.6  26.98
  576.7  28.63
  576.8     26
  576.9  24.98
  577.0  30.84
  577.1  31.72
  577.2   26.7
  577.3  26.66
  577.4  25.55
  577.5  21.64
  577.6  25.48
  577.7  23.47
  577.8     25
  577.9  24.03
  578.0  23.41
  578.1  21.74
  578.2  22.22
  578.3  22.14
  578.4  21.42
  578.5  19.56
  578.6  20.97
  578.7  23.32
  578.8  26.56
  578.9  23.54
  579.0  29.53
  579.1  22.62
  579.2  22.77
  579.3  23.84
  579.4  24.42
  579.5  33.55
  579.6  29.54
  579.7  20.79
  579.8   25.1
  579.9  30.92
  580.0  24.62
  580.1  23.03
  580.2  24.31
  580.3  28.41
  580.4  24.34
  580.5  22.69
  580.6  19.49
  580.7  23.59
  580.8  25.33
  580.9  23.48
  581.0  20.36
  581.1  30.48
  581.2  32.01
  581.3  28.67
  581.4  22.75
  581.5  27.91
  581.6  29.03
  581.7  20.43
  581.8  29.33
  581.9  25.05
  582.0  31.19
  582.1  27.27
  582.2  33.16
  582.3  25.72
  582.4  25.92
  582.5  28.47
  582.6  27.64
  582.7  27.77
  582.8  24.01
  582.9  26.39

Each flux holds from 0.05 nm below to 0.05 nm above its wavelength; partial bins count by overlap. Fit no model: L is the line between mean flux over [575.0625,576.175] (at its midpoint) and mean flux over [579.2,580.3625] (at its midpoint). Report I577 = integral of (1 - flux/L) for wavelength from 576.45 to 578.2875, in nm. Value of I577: 0.16 nm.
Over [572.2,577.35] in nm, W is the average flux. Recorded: 27.5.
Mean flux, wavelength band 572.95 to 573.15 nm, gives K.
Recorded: 27.5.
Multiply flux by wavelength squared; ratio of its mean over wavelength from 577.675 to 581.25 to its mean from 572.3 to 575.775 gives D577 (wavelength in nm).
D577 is 0.91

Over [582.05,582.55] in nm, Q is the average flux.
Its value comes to 28.1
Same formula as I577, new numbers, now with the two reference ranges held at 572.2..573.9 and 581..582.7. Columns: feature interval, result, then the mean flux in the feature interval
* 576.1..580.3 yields 0.32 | 25.1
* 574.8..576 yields -0.11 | 29.3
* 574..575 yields -0.01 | 27.1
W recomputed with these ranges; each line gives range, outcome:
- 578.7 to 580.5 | 25.6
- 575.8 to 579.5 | 25.3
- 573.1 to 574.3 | 26.5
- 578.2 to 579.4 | 23.3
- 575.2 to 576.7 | 28.3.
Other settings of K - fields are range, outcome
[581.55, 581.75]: 24.7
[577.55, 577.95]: 24.5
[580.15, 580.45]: 25.7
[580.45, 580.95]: 22.9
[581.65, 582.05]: 26.5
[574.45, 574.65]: 25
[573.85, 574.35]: 27.9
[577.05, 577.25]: 29.2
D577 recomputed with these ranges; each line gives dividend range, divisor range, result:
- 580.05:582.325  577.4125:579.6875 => 1.09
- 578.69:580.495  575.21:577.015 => 0.92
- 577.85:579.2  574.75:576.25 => 0.81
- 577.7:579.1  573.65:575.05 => 0.88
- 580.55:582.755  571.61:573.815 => 1.03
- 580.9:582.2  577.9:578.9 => 1.22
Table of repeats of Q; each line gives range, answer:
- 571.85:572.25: 27.5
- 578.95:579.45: 24.6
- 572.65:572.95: 27.3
